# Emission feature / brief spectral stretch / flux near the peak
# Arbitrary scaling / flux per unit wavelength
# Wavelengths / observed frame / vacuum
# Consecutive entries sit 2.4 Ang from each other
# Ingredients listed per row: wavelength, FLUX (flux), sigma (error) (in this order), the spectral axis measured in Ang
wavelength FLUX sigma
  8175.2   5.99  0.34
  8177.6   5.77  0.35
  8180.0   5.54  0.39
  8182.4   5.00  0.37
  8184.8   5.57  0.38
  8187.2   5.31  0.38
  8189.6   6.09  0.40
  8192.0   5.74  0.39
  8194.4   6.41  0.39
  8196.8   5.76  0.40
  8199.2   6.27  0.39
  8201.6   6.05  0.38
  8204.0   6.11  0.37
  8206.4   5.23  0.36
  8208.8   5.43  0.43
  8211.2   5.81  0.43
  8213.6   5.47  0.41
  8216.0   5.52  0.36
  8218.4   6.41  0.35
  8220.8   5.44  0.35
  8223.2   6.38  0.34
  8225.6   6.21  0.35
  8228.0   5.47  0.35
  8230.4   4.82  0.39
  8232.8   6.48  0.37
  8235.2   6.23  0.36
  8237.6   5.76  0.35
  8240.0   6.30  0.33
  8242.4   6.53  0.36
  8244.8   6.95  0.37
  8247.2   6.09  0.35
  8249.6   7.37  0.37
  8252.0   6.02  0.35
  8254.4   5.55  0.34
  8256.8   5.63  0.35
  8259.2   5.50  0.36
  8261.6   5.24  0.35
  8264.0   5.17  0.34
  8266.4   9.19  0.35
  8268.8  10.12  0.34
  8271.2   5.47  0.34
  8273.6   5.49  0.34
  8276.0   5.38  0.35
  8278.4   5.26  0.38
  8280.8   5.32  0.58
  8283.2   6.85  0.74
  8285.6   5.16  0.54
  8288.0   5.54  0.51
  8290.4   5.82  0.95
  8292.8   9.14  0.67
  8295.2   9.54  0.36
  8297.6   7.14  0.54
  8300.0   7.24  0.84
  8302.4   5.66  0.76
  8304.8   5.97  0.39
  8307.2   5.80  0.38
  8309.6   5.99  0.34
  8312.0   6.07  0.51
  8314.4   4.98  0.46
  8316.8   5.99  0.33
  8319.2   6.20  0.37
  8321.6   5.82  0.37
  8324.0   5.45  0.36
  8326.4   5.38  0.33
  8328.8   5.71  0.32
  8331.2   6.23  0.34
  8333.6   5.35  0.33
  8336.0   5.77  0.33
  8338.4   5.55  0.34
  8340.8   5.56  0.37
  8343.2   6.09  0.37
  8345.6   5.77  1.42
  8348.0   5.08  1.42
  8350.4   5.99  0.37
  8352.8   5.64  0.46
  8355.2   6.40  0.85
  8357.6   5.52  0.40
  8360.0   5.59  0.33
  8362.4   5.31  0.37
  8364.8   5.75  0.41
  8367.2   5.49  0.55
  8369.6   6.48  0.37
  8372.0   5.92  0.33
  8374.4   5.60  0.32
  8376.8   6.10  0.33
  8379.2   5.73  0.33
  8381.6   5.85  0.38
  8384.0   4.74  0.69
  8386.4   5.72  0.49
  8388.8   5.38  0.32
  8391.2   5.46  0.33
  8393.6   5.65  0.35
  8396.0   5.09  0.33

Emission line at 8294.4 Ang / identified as [N II]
